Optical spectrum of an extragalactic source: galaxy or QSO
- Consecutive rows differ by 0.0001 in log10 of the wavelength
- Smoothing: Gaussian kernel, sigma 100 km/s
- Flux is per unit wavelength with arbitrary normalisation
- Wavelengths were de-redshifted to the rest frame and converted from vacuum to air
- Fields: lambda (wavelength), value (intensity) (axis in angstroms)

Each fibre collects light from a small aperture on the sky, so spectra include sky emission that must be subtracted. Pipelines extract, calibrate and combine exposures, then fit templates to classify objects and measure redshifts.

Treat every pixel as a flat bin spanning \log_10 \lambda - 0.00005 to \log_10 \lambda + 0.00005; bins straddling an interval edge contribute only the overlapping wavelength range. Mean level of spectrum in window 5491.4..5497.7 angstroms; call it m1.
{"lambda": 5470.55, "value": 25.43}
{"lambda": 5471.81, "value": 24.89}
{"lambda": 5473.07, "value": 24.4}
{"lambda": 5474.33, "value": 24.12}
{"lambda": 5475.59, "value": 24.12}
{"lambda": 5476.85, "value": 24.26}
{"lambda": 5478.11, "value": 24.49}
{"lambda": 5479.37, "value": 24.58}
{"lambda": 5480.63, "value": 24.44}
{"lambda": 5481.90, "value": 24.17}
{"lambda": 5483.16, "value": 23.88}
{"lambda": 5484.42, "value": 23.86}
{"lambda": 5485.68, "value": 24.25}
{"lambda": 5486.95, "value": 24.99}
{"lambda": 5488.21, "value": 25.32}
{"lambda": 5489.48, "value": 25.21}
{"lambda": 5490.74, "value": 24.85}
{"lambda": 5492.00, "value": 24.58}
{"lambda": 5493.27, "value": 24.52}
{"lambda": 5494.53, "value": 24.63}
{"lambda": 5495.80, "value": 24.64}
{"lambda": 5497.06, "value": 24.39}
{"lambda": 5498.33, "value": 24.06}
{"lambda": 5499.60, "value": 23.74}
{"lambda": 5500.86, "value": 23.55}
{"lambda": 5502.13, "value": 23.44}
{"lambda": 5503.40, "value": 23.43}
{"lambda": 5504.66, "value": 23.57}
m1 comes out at 24.5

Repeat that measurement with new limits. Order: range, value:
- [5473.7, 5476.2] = 24.1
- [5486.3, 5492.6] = 25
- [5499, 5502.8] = 23.6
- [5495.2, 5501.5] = 24.1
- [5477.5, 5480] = 24.6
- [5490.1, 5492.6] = 24.8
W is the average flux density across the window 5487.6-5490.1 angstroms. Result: 25.2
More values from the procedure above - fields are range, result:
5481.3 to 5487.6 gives 24.3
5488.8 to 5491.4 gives 25.1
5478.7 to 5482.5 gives 24.4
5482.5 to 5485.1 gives 24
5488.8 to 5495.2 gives 24.8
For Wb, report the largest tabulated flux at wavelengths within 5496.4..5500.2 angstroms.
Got 24.39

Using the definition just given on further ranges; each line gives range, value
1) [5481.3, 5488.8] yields 25.32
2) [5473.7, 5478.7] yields 24.49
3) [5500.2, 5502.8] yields 23.55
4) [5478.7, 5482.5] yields 24.58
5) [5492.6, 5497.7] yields 24.64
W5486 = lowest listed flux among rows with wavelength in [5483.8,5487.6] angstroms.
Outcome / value 23.86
